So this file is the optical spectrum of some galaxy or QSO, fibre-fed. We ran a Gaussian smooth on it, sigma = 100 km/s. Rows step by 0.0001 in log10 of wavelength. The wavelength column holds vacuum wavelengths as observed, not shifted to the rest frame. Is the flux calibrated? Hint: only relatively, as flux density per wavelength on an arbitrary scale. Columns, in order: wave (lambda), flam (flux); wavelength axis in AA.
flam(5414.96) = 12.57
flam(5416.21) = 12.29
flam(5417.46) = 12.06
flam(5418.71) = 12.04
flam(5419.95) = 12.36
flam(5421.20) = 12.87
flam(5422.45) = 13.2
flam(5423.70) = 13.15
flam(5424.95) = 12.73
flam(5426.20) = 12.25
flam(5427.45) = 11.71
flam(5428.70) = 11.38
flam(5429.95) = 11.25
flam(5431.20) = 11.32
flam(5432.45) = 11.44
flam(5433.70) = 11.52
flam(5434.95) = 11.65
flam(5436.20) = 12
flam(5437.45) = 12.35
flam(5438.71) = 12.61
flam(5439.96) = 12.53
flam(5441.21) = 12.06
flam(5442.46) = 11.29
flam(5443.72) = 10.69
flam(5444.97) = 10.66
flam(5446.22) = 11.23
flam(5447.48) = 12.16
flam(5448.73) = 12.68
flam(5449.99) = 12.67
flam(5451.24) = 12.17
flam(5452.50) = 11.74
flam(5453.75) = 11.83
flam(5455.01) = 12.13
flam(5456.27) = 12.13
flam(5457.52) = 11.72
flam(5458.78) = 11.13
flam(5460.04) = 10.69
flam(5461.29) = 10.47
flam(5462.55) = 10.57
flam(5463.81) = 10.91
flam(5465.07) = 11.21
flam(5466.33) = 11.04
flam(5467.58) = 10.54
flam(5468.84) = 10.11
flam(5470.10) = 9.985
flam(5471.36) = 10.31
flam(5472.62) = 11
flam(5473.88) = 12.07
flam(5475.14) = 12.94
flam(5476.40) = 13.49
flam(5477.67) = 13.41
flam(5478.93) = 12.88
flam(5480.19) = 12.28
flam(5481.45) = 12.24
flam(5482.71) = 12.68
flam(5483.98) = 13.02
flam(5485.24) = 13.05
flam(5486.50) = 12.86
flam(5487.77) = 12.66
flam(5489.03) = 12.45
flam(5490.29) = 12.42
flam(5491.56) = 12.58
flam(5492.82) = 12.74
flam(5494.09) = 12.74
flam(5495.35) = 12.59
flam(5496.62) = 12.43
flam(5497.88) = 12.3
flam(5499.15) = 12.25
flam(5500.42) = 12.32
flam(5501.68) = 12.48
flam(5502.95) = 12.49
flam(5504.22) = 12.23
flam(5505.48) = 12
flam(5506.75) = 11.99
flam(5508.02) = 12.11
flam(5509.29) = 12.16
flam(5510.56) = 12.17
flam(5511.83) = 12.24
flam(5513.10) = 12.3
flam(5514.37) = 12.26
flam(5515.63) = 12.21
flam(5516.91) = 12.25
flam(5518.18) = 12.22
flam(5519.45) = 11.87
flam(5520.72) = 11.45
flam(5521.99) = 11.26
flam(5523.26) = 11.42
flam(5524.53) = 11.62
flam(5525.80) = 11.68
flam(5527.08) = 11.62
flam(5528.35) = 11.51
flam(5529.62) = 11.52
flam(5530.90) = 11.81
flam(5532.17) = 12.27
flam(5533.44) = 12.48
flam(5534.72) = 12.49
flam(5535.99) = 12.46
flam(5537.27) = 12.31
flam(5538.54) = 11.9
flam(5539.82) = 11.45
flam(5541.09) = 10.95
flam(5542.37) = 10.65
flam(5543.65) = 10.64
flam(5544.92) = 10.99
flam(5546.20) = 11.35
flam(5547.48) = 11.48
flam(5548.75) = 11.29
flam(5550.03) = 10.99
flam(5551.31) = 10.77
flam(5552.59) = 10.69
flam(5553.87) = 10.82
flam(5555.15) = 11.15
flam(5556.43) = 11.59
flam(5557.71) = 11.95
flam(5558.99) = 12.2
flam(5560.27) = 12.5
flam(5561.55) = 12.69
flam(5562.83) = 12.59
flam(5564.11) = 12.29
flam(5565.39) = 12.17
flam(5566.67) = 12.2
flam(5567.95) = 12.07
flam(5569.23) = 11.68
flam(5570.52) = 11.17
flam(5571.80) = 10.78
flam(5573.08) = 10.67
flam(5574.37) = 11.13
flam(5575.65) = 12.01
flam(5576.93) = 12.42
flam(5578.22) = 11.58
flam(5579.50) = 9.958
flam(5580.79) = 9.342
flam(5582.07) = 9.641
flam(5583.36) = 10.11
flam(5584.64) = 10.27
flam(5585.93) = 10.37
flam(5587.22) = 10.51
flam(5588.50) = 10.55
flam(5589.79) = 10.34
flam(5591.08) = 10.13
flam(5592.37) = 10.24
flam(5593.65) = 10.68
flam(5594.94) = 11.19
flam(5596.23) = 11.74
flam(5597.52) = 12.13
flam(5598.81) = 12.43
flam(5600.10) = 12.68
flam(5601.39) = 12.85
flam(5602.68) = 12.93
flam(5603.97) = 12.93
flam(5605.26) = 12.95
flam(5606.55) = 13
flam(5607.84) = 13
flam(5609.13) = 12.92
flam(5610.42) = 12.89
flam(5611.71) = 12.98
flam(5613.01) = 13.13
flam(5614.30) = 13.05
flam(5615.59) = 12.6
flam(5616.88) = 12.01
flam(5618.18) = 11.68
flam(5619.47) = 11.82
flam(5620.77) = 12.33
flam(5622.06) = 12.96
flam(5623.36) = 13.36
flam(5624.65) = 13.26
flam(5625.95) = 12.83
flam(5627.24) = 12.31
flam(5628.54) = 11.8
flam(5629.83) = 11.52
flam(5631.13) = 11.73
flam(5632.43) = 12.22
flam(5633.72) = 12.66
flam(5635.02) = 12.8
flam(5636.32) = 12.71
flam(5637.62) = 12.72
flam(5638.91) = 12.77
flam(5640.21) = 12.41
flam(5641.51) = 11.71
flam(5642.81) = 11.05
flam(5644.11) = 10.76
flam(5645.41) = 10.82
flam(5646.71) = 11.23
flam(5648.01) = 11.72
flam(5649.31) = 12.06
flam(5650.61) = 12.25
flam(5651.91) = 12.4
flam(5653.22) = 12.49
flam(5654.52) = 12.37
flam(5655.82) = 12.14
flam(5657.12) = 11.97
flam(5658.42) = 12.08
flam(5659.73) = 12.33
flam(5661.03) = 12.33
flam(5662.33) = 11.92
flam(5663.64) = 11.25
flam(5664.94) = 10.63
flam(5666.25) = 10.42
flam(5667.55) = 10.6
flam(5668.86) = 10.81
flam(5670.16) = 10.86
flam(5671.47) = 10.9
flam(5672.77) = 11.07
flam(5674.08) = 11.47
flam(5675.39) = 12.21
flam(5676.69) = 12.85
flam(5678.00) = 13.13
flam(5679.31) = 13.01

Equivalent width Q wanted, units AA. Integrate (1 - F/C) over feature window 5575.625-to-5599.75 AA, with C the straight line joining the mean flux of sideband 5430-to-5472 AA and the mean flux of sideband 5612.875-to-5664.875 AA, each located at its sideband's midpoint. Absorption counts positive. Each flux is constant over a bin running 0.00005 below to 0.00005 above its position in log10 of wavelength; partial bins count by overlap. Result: 2.3 AA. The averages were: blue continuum 11.4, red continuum 12.2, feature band 10.8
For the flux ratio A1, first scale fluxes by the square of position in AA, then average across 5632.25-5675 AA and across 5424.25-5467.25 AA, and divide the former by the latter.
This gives 1.1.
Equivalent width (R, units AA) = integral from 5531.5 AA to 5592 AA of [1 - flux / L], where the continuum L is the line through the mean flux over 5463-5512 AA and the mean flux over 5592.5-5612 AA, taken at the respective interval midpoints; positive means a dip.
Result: 4.94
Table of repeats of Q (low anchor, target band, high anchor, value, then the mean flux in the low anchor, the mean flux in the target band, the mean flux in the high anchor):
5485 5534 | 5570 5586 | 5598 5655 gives 2.03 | 12.2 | 10.7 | 12.4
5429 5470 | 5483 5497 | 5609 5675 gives -1.31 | 11.5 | 12.7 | 12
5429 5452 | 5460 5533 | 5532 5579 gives -1.70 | 11.8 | 12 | 11.6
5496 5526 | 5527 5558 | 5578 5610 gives 0.90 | 12.1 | 11.5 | 11.4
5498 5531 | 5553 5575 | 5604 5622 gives 1.06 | 12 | 11.7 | 12.7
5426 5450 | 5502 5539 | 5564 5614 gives -1.12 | 11.7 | 12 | 11.6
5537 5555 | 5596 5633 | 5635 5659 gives -2.64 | 11.1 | 12.6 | 12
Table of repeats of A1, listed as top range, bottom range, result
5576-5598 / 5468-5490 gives 0.91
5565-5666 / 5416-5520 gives 1.04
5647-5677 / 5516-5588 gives 1.06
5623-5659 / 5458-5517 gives 1.07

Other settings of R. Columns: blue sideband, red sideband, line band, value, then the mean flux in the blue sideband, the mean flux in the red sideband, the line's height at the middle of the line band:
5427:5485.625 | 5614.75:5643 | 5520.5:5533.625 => 0.3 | 11.7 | 12.4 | 12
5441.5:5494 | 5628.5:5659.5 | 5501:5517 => -0.5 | 11.8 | 12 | 11.9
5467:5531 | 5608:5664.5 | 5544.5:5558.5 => 1.1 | 12.1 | 12.2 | 12.2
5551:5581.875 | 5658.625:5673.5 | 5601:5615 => -2.0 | 11.5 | 11.2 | 11.4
